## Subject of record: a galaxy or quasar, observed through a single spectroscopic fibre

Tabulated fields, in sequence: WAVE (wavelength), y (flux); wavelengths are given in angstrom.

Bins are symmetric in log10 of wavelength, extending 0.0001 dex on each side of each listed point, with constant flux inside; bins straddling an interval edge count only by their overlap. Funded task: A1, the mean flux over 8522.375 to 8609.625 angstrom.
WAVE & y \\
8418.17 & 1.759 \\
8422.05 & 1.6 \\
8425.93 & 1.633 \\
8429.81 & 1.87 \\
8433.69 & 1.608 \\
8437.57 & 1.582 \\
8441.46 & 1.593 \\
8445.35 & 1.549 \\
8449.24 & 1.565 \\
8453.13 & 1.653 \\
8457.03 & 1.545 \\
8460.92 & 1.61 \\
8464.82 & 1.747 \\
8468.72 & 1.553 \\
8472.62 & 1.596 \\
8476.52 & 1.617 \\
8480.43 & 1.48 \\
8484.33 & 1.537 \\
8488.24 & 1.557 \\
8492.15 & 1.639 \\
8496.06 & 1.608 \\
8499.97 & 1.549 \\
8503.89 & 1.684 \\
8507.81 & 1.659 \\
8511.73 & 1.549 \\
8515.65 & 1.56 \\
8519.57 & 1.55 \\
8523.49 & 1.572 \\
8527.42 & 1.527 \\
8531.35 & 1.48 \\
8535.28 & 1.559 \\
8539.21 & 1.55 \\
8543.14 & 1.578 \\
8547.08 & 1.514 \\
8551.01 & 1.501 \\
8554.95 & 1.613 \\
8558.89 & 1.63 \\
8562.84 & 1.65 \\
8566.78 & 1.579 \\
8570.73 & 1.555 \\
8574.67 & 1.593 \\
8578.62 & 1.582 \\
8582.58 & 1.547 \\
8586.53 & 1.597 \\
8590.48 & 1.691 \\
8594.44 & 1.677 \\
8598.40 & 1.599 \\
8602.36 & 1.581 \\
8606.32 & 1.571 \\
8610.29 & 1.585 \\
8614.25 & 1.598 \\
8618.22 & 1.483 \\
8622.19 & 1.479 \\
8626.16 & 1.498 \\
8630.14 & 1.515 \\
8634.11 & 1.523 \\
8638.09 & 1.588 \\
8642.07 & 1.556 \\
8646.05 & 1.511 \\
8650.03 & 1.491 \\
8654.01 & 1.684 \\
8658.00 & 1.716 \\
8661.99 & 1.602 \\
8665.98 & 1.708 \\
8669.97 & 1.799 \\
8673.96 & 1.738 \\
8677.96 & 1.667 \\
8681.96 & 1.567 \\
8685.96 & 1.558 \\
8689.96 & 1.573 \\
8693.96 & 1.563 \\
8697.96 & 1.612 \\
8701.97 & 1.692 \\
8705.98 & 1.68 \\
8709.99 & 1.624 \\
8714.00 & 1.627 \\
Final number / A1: 1.58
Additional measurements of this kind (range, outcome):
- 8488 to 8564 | 1.58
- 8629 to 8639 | 1.54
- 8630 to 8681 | 1.63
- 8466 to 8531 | 1.58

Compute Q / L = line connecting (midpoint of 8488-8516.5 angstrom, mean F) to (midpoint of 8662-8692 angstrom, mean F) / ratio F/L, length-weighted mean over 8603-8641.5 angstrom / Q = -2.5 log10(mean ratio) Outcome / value 0.07 mag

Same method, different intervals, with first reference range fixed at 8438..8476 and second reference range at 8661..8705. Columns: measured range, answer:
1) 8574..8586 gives 0.03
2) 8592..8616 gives 0.02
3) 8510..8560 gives 0.04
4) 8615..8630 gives 0.09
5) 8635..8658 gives 0.04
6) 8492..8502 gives 0.01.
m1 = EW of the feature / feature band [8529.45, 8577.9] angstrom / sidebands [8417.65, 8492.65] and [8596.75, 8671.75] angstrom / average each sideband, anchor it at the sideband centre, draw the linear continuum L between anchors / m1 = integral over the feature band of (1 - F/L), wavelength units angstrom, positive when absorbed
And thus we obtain 0.9 angstrom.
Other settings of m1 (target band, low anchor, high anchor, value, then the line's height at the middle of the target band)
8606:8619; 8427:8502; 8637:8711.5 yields 0.5 angstrom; 1.62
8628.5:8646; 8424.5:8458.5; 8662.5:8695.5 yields 1.1 angstrom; 1.64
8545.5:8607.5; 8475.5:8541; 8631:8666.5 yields -0.5 angstrom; 1.58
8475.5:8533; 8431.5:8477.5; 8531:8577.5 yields 0.6 angstrom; 1.59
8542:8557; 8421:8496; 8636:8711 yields 0.6 angstrom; 1.62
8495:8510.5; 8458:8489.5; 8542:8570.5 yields -0.4 angstrom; 1.58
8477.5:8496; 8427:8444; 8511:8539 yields 0.3 angstrom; 1.59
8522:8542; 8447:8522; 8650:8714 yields 0.8 angstrom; 1.61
